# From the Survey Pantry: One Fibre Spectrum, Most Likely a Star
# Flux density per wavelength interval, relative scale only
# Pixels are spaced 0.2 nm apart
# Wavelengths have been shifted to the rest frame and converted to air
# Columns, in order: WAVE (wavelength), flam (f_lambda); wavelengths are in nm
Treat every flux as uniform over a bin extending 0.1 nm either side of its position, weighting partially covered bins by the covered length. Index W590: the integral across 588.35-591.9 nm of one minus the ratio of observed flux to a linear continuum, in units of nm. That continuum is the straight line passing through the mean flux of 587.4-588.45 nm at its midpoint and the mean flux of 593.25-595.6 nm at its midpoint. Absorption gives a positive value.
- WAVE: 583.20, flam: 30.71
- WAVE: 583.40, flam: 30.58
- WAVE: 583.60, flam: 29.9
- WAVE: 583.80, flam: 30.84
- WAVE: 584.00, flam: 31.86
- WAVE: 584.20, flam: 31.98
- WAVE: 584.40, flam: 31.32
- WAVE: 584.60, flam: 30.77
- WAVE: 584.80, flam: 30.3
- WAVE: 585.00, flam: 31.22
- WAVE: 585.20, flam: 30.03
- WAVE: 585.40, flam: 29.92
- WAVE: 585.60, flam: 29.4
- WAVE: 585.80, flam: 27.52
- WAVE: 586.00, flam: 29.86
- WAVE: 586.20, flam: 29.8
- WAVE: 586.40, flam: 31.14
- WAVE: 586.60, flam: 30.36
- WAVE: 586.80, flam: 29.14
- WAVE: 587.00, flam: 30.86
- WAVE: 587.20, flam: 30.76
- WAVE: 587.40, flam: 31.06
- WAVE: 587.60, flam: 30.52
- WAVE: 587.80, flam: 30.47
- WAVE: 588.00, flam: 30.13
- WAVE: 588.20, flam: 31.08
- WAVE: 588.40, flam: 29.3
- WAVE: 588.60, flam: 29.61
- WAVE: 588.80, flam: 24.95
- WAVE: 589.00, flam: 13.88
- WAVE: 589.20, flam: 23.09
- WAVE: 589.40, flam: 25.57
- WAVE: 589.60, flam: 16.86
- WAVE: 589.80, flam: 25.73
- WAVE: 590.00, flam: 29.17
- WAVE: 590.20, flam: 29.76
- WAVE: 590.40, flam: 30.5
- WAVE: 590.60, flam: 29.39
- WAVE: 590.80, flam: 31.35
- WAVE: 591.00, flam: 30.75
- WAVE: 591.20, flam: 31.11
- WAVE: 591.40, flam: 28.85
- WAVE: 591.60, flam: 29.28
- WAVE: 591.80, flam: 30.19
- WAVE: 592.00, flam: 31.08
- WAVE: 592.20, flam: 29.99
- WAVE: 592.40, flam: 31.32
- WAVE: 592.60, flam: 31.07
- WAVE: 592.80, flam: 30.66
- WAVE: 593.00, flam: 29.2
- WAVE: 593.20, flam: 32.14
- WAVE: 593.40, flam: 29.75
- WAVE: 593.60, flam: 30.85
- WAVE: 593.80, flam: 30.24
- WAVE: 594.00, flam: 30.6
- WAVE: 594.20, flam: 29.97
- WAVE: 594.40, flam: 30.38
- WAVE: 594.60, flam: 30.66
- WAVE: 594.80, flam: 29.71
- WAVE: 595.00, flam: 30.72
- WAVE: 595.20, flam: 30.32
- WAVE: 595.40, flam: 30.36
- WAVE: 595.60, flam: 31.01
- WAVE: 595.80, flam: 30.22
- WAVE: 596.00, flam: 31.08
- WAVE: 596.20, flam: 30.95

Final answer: 0.380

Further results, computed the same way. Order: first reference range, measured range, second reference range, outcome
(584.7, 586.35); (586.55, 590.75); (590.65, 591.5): 0.34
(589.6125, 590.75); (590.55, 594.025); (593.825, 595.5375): -0.16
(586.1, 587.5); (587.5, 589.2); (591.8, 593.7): 0.18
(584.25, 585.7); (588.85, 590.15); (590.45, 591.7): 0.32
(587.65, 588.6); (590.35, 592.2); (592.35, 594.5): 0.01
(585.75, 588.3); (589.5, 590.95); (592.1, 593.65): 0.13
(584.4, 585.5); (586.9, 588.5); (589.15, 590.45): -0.16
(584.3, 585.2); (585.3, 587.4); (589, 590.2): -0.11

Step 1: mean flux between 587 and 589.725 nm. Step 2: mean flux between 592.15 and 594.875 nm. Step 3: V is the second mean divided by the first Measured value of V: 1.1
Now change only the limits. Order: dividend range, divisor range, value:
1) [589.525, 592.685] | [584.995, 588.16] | 0.97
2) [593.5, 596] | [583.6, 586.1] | 1.00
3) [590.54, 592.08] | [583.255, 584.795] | 0.98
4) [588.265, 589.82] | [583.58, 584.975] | 0.76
